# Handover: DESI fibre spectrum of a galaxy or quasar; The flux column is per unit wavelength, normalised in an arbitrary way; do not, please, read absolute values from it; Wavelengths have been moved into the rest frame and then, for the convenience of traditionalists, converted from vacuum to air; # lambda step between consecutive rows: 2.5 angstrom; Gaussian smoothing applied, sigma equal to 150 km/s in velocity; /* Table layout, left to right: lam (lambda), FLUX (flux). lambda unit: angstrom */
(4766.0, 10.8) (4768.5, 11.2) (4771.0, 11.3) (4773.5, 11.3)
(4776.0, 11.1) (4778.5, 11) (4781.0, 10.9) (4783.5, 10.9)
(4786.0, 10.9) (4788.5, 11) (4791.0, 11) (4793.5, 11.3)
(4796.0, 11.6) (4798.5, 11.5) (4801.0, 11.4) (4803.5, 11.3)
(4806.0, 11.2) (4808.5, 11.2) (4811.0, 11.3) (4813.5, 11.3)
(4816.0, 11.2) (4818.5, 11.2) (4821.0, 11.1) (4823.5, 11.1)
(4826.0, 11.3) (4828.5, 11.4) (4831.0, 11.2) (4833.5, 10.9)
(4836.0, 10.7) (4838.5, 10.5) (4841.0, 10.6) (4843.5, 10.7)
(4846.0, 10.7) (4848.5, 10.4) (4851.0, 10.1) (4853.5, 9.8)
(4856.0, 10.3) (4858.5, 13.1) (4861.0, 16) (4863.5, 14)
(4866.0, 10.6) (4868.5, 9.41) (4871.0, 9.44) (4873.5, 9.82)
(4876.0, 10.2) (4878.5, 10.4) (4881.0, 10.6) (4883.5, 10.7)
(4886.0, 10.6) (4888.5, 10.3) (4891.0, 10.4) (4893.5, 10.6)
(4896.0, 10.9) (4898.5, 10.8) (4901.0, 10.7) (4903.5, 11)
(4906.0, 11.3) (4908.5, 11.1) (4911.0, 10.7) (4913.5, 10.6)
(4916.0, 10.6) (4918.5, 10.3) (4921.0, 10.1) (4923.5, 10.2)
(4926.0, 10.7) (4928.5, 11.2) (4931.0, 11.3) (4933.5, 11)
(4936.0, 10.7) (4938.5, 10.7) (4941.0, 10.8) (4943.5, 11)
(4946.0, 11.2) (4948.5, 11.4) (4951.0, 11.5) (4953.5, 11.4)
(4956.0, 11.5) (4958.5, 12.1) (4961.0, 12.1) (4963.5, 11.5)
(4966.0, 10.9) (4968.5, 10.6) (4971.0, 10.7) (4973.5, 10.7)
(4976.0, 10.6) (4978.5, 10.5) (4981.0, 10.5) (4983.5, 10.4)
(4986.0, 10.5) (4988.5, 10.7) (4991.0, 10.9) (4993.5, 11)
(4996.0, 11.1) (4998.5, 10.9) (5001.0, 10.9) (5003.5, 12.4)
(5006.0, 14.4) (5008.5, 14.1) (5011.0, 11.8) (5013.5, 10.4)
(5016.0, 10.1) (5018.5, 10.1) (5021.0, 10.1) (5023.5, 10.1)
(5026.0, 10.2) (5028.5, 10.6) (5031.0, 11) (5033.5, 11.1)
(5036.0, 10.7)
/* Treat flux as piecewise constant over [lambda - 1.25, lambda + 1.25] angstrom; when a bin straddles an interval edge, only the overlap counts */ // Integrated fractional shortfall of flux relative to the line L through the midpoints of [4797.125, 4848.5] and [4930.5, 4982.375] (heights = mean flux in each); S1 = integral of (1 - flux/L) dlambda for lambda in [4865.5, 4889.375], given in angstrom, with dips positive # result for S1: 1.90 angstrom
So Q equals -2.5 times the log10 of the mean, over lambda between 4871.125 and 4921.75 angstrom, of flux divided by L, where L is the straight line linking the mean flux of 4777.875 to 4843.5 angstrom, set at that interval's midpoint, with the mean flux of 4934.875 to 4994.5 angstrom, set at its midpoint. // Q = 0.048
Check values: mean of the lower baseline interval 11.1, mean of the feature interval 10.6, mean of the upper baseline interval 11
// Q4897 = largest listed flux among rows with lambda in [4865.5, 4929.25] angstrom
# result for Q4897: 11.3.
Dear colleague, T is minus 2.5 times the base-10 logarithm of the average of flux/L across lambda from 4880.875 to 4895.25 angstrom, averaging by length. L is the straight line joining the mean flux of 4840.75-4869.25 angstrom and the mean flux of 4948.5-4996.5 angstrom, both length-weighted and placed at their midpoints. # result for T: 0.073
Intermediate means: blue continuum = 11.4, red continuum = 11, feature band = 10.5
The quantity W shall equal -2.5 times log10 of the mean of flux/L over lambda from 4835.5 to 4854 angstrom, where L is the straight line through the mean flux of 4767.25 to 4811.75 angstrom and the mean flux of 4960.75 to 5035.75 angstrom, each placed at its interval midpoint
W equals 0.07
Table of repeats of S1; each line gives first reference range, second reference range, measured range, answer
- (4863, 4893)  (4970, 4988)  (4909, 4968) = -2.8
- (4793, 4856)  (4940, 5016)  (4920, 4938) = 0.7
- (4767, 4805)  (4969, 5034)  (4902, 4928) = 0.9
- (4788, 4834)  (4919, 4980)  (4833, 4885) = 1.2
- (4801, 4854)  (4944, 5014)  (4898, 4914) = 0.3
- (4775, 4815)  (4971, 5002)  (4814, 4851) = 0.6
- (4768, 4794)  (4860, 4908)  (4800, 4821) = -0.4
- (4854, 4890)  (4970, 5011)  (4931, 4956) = 0.2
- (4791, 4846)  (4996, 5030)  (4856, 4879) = -0.5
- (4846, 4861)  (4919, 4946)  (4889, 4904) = 0.4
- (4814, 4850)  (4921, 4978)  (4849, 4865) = -1.7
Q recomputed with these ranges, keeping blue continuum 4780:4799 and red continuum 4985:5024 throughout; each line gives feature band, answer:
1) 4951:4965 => -0.04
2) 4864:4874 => 0.11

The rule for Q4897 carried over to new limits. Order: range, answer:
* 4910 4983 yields 12.1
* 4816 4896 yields 16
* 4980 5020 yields 14.4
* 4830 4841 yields 11.2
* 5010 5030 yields 11.8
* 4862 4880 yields 14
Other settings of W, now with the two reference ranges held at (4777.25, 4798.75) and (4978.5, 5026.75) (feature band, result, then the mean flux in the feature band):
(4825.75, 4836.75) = 0.000 mag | 11.1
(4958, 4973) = -0.016 mag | 11.2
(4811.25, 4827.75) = -0.011 mag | 11.2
